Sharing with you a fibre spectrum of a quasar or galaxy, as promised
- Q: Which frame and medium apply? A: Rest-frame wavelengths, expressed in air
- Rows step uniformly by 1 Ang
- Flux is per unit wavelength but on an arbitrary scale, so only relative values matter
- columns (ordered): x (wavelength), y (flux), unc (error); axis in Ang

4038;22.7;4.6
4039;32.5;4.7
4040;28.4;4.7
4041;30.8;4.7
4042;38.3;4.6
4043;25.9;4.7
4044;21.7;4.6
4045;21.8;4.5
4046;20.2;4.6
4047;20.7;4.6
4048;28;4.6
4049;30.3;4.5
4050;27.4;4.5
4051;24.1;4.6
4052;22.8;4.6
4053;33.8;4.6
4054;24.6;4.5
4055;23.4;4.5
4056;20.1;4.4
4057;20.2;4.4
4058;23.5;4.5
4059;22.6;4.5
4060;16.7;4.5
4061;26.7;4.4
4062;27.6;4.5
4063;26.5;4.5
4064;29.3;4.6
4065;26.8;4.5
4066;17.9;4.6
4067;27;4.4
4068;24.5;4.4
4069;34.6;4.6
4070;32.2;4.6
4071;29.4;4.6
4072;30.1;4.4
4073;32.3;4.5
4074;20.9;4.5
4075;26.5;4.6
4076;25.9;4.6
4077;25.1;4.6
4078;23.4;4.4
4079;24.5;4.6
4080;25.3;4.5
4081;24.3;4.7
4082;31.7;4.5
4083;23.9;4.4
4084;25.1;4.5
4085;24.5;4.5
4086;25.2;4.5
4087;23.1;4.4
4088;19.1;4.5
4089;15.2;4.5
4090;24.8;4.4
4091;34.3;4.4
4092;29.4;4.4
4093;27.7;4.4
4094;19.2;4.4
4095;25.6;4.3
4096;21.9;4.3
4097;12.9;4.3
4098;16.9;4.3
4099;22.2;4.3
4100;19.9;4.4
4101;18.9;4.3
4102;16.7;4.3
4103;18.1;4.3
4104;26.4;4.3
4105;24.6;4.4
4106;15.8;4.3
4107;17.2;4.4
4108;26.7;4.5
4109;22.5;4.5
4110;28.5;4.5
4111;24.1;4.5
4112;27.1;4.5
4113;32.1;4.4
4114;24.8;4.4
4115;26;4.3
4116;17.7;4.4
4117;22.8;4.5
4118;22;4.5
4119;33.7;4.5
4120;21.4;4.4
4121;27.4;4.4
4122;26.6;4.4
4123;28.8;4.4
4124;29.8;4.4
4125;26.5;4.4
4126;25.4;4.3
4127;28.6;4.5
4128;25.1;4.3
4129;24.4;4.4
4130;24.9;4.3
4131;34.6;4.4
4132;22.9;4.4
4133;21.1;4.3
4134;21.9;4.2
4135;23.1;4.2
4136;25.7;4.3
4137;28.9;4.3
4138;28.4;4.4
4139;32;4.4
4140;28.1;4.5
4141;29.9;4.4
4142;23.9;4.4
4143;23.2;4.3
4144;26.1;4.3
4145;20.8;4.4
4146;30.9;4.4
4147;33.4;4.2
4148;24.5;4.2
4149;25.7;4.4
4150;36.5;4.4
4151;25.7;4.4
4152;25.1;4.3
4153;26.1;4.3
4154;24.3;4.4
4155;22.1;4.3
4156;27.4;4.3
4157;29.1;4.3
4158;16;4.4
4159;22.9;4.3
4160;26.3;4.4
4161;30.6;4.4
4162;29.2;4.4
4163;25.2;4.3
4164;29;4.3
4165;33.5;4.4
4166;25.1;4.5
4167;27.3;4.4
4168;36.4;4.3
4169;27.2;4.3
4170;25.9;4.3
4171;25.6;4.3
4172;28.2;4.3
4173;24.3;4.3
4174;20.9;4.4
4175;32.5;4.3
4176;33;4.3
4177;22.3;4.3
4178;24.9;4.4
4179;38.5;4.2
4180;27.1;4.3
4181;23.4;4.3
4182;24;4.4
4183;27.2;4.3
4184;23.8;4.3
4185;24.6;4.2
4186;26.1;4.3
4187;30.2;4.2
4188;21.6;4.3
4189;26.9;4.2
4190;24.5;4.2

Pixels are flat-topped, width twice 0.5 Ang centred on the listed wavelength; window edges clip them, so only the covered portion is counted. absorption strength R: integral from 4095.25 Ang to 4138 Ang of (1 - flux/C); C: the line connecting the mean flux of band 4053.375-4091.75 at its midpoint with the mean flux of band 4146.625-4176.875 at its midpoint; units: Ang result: 3.6 Ang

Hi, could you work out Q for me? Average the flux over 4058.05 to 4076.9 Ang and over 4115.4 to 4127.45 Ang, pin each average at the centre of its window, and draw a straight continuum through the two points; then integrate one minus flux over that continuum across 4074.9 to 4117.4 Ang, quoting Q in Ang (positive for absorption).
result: 4.4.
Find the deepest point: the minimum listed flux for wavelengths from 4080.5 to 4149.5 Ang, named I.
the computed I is 12.9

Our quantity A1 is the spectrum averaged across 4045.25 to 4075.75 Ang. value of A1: 25.7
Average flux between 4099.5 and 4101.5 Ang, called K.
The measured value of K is 19.4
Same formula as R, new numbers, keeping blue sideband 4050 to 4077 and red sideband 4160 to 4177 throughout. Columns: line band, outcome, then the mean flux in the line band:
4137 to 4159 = 0.85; 26.6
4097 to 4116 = 3.16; 22.3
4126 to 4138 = 0.72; 25.7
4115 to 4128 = 0.59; 25.9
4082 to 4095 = 0.85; 24.6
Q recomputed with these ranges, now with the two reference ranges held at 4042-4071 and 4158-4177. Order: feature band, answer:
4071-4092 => 0.29 Ang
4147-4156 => 0.15 Ang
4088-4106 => 2.98 Ang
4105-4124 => 1.15 Ang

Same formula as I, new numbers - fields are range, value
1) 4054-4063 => 16.7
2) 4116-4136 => 17.7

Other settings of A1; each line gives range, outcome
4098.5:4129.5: 24.3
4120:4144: 26.5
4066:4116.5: 24.3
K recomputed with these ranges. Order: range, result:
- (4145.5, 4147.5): 32.1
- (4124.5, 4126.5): 25.9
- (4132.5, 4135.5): 22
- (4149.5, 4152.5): 29.1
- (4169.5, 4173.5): 26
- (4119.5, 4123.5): 26.1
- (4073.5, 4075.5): 23.7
